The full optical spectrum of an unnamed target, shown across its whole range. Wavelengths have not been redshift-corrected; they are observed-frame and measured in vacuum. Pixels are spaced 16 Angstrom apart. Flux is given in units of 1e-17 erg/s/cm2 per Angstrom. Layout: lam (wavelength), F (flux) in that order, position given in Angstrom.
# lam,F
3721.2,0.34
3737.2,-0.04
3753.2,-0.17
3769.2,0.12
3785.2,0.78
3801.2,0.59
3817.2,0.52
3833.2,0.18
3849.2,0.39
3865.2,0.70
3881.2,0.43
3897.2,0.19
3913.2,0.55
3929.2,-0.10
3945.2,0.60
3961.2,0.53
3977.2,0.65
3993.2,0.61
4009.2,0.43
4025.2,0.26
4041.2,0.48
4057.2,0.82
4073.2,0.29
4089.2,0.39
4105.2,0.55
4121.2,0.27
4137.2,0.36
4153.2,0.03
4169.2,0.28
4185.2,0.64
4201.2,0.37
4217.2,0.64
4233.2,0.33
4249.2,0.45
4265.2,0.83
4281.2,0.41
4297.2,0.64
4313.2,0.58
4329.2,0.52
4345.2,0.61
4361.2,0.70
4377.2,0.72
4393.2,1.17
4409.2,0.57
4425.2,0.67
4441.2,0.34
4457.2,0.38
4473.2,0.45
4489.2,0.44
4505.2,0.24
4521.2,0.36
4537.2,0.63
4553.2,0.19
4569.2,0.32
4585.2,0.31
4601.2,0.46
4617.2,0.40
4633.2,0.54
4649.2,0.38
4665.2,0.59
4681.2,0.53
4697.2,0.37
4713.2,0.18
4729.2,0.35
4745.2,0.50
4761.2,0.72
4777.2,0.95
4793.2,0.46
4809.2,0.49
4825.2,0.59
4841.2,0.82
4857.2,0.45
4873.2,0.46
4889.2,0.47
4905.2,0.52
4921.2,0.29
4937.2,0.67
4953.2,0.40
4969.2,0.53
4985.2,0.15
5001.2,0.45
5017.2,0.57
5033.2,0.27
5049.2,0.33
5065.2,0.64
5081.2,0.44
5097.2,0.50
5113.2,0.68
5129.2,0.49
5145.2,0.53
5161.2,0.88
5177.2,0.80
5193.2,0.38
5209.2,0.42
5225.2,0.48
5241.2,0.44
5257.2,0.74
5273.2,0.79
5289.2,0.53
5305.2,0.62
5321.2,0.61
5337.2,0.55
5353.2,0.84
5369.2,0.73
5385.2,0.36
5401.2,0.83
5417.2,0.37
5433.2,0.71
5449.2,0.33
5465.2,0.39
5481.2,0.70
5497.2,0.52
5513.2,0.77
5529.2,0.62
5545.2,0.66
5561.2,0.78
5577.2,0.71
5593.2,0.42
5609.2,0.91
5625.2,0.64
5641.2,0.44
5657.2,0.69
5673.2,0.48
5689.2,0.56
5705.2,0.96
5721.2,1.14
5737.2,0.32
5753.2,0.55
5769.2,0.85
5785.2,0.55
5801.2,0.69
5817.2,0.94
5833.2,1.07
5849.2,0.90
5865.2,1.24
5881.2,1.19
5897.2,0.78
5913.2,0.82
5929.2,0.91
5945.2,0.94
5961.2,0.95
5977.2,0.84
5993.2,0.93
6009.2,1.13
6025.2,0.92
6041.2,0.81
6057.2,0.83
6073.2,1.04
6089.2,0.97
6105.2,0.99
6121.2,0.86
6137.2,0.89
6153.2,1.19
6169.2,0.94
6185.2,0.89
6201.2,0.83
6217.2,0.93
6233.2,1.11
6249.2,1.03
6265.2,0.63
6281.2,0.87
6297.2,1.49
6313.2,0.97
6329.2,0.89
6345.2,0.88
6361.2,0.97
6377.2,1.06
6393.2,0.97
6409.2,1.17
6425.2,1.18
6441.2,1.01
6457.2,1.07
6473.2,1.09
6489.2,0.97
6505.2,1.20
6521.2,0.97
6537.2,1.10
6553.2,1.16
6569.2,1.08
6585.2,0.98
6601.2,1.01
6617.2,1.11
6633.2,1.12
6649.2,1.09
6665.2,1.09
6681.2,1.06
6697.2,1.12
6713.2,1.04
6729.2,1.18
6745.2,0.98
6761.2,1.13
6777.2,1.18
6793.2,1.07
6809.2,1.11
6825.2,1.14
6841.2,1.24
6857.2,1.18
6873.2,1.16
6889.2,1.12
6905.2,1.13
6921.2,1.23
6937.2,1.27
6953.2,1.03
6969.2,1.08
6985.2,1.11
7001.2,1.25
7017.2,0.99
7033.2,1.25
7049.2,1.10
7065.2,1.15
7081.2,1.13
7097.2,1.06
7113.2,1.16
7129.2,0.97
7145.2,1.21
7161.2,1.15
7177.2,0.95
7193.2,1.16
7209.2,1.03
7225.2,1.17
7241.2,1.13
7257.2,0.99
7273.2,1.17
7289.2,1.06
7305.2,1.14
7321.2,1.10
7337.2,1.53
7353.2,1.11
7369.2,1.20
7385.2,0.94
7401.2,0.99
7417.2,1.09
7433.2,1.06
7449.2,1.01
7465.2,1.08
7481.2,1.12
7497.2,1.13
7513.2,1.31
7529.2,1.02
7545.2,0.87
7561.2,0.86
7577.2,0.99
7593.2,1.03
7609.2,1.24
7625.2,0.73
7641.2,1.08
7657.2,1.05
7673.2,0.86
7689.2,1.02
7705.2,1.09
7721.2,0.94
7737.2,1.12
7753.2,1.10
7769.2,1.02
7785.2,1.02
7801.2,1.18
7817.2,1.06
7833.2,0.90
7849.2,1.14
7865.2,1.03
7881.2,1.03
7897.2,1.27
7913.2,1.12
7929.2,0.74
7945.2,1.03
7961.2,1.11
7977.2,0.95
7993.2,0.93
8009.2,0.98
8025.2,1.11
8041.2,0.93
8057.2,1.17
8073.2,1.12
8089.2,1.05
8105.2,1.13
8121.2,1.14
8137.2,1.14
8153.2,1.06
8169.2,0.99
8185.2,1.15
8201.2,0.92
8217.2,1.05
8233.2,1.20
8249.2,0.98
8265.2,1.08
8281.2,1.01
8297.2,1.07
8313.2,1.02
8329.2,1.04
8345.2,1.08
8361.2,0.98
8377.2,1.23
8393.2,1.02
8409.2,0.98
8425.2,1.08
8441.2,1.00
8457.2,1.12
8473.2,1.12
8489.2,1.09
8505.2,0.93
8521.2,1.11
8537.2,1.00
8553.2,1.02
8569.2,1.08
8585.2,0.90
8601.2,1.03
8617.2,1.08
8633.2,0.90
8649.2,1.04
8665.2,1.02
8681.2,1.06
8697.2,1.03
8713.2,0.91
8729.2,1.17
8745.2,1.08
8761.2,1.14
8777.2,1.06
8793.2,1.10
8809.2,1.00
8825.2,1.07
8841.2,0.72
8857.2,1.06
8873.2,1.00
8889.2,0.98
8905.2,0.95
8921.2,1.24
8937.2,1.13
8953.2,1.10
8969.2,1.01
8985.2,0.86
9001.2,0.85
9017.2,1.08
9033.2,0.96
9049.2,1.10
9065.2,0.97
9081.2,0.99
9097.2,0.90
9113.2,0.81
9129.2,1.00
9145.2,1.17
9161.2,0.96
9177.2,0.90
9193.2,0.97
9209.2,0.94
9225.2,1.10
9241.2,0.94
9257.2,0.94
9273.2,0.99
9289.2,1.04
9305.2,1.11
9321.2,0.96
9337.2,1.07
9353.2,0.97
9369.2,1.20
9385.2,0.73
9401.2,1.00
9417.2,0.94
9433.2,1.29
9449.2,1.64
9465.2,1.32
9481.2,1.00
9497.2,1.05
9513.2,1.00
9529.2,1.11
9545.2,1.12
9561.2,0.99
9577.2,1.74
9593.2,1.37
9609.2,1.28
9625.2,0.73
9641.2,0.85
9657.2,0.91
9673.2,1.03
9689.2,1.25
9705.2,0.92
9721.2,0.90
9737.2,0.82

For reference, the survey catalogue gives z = 0.458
